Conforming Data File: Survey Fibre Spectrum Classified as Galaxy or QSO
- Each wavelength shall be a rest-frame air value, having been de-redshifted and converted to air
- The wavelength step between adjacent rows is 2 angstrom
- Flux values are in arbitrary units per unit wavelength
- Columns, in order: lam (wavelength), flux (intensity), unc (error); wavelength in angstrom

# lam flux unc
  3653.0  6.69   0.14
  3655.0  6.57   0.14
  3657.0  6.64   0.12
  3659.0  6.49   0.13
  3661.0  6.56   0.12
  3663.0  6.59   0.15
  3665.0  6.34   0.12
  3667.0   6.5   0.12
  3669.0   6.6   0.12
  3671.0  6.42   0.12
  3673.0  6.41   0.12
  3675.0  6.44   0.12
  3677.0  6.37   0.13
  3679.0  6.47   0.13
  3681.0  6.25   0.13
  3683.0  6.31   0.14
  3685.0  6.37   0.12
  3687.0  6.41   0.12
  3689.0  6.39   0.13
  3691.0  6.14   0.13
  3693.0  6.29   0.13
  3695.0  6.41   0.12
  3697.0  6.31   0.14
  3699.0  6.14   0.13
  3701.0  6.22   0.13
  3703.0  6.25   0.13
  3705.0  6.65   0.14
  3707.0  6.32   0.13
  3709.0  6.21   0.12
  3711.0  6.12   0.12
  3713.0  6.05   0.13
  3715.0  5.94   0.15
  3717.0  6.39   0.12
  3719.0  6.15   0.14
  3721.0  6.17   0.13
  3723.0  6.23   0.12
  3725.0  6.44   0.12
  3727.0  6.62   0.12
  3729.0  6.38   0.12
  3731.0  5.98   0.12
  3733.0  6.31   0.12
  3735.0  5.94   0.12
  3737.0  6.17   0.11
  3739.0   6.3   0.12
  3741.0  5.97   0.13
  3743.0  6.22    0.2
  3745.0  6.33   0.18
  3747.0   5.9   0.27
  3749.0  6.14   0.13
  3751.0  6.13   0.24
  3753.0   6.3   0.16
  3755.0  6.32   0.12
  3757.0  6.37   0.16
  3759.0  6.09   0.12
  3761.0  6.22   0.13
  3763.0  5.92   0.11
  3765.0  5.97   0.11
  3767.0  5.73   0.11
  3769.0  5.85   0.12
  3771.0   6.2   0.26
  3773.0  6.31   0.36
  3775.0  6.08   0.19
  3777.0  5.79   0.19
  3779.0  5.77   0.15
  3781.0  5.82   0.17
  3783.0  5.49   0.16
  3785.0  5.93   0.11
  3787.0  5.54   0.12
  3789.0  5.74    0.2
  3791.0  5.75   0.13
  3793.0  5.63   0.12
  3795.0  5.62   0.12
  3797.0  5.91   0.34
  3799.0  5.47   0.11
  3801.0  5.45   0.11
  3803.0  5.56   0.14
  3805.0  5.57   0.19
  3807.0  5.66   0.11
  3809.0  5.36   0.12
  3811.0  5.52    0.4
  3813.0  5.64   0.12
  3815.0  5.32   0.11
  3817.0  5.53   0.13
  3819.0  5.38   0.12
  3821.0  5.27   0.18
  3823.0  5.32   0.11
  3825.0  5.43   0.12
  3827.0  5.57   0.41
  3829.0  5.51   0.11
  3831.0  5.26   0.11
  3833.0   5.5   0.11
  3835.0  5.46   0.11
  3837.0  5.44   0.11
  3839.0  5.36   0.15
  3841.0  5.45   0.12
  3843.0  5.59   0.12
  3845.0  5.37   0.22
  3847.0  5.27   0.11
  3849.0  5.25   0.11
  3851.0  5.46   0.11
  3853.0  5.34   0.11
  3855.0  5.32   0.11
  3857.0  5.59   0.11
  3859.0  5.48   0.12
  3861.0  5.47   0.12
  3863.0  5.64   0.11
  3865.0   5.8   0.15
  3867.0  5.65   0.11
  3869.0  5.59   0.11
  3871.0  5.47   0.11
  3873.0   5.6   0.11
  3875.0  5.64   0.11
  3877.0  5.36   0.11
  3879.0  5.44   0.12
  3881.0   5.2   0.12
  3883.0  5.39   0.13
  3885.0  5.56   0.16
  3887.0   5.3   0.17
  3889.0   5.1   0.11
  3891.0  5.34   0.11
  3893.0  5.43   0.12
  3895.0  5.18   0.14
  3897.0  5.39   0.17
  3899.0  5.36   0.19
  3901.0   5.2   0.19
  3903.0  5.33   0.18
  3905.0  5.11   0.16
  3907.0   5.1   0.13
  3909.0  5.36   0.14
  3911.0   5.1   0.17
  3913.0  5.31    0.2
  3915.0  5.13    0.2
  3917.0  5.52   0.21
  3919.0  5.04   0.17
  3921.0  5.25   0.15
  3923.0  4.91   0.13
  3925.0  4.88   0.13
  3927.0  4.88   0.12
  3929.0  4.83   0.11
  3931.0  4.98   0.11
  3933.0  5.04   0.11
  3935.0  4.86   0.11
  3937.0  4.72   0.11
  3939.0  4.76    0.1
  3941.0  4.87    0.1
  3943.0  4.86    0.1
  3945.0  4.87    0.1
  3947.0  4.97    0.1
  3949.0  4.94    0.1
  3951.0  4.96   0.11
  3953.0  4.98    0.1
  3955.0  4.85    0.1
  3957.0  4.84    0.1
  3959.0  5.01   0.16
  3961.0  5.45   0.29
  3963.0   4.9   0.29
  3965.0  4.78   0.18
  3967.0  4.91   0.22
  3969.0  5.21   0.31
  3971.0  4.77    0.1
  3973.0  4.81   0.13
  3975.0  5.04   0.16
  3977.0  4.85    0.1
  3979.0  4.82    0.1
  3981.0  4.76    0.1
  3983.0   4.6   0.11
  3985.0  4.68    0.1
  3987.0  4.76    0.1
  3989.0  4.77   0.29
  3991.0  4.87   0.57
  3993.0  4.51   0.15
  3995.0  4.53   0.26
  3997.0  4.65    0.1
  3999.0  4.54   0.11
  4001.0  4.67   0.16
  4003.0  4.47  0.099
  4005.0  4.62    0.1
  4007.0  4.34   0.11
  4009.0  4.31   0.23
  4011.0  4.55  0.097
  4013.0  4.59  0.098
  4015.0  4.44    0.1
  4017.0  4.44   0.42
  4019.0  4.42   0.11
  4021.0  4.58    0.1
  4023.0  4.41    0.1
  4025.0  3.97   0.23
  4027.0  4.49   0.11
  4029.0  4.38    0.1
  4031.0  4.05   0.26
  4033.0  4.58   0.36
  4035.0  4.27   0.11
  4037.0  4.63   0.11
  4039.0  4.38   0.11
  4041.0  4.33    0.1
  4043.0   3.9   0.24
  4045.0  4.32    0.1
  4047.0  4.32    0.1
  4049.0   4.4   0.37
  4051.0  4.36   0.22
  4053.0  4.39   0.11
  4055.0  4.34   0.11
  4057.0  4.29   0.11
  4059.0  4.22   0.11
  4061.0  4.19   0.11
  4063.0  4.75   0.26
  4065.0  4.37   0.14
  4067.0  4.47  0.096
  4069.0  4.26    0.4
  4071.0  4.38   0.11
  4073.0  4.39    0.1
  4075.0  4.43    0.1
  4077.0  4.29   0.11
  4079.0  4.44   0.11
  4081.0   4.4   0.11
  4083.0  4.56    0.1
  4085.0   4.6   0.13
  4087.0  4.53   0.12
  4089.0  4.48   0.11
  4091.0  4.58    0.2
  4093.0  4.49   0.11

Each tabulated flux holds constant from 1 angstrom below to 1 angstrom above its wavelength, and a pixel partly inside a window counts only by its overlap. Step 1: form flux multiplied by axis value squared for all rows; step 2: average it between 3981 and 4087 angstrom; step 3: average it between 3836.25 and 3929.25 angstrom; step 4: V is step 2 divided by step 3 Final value 0.90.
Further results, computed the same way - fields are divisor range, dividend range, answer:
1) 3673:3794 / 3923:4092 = 0.86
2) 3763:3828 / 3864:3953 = 0.97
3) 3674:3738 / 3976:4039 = 0.84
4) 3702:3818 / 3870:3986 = 0.93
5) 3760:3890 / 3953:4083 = 0.90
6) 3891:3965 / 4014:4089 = 0.92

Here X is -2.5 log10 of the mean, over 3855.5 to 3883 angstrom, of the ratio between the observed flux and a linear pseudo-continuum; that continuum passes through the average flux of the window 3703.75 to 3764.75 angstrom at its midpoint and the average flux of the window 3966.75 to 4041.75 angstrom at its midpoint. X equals -0.026 mag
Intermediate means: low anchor 6.21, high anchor 4.58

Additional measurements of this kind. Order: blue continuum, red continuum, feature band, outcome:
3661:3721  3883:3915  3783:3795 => 0.027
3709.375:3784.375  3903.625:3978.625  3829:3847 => 0.032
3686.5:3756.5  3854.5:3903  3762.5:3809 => 0.028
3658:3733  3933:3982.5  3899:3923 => -0.011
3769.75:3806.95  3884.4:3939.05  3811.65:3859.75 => 0.020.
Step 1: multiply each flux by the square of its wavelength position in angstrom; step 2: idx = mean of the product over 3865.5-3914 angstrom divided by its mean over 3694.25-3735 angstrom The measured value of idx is 0.94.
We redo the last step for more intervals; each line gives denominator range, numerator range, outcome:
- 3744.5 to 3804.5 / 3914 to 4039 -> 0.89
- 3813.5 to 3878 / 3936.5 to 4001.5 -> 0.94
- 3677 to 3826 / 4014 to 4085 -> 0.85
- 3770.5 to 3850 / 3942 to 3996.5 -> 0.95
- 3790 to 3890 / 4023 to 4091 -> 0.89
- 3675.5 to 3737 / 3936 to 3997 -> 0.89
